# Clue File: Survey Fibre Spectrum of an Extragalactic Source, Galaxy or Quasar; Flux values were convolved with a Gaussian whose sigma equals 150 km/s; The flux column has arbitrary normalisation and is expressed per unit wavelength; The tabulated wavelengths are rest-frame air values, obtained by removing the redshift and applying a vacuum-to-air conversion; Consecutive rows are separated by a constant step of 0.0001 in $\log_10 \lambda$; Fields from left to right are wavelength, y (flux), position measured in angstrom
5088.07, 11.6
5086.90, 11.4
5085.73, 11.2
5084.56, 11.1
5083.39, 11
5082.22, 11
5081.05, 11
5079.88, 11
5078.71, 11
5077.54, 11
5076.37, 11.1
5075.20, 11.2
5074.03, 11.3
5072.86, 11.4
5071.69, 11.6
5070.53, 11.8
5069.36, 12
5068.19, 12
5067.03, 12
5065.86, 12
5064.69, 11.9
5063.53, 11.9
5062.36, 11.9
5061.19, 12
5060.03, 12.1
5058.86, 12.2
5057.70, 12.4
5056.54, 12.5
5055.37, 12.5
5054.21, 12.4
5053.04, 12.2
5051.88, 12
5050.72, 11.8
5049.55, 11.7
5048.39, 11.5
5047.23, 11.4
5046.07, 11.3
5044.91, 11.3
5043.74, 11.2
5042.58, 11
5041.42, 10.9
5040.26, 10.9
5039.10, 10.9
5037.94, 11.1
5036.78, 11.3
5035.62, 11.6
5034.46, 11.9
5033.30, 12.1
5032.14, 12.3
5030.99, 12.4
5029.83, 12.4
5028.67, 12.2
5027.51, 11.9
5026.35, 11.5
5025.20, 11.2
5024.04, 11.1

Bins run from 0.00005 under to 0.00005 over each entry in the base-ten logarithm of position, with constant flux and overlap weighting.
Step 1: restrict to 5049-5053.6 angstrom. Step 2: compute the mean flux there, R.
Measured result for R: 11.9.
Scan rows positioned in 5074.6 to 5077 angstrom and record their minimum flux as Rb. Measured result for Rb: 11.1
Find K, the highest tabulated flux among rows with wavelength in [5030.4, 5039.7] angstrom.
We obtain 12.4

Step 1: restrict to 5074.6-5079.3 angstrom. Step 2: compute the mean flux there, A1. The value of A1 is 11.1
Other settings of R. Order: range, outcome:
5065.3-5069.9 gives 12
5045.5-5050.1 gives 11.5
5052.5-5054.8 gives 12.3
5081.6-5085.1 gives 11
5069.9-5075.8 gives 11.5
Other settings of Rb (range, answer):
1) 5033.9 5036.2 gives 11.6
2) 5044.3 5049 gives 11.3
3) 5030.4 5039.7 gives 10.9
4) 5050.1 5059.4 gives 11.8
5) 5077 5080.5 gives 11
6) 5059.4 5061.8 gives 12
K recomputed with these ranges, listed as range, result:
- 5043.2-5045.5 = 11.3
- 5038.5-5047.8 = 11.4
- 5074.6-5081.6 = 11.2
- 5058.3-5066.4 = 12.2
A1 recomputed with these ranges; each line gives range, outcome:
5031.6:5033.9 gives 12.2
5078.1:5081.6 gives 11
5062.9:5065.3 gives 11.9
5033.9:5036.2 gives 11.7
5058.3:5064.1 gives 12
